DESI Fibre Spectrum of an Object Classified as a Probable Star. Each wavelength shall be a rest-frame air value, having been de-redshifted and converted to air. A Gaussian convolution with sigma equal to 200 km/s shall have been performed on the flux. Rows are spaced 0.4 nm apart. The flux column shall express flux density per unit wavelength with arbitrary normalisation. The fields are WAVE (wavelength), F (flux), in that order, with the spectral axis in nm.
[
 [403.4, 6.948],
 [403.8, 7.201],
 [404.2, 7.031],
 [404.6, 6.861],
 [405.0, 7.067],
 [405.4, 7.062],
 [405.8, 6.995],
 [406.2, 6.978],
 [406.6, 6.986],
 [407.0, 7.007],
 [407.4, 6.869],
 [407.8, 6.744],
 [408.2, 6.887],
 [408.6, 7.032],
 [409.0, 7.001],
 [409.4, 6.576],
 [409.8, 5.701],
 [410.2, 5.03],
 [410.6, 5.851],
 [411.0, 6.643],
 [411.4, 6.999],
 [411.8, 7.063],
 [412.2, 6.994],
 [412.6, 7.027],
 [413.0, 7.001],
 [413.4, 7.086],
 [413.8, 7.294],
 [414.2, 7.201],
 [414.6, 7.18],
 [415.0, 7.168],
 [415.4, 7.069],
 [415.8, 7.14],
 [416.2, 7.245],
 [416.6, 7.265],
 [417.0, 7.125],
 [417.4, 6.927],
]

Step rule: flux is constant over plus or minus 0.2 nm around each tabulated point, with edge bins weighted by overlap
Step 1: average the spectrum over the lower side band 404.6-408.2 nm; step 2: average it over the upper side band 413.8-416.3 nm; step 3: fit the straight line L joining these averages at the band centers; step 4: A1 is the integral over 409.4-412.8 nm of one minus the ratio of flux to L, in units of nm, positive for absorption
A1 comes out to 0.313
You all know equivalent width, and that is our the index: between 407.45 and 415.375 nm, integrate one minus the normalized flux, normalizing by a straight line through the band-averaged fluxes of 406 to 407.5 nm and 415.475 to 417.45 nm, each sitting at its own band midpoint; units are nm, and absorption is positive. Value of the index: 0.32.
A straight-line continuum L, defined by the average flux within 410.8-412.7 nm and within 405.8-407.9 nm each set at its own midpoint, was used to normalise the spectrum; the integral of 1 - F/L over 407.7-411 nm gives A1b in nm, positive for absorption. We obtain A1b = 0.28 nm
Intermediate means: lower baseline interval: 6.93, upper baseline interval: 6.94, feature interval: 6.36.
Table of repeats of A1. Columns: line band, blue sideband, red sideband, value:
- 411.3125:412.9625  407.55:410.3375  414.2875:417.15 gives -0.054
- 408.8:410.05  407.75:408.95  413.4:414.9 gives 0.108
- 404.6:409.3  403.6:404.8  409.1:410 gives -0.239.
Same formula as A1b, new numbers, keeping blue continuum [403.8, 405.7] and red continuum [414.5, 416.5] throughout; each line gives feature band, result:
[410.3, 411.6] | 0.13 nm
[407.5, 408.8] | 0.03 nm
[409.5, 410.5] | 0.22 nm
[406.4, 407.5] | 0.01 nm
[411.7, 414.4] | 0.01 nm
